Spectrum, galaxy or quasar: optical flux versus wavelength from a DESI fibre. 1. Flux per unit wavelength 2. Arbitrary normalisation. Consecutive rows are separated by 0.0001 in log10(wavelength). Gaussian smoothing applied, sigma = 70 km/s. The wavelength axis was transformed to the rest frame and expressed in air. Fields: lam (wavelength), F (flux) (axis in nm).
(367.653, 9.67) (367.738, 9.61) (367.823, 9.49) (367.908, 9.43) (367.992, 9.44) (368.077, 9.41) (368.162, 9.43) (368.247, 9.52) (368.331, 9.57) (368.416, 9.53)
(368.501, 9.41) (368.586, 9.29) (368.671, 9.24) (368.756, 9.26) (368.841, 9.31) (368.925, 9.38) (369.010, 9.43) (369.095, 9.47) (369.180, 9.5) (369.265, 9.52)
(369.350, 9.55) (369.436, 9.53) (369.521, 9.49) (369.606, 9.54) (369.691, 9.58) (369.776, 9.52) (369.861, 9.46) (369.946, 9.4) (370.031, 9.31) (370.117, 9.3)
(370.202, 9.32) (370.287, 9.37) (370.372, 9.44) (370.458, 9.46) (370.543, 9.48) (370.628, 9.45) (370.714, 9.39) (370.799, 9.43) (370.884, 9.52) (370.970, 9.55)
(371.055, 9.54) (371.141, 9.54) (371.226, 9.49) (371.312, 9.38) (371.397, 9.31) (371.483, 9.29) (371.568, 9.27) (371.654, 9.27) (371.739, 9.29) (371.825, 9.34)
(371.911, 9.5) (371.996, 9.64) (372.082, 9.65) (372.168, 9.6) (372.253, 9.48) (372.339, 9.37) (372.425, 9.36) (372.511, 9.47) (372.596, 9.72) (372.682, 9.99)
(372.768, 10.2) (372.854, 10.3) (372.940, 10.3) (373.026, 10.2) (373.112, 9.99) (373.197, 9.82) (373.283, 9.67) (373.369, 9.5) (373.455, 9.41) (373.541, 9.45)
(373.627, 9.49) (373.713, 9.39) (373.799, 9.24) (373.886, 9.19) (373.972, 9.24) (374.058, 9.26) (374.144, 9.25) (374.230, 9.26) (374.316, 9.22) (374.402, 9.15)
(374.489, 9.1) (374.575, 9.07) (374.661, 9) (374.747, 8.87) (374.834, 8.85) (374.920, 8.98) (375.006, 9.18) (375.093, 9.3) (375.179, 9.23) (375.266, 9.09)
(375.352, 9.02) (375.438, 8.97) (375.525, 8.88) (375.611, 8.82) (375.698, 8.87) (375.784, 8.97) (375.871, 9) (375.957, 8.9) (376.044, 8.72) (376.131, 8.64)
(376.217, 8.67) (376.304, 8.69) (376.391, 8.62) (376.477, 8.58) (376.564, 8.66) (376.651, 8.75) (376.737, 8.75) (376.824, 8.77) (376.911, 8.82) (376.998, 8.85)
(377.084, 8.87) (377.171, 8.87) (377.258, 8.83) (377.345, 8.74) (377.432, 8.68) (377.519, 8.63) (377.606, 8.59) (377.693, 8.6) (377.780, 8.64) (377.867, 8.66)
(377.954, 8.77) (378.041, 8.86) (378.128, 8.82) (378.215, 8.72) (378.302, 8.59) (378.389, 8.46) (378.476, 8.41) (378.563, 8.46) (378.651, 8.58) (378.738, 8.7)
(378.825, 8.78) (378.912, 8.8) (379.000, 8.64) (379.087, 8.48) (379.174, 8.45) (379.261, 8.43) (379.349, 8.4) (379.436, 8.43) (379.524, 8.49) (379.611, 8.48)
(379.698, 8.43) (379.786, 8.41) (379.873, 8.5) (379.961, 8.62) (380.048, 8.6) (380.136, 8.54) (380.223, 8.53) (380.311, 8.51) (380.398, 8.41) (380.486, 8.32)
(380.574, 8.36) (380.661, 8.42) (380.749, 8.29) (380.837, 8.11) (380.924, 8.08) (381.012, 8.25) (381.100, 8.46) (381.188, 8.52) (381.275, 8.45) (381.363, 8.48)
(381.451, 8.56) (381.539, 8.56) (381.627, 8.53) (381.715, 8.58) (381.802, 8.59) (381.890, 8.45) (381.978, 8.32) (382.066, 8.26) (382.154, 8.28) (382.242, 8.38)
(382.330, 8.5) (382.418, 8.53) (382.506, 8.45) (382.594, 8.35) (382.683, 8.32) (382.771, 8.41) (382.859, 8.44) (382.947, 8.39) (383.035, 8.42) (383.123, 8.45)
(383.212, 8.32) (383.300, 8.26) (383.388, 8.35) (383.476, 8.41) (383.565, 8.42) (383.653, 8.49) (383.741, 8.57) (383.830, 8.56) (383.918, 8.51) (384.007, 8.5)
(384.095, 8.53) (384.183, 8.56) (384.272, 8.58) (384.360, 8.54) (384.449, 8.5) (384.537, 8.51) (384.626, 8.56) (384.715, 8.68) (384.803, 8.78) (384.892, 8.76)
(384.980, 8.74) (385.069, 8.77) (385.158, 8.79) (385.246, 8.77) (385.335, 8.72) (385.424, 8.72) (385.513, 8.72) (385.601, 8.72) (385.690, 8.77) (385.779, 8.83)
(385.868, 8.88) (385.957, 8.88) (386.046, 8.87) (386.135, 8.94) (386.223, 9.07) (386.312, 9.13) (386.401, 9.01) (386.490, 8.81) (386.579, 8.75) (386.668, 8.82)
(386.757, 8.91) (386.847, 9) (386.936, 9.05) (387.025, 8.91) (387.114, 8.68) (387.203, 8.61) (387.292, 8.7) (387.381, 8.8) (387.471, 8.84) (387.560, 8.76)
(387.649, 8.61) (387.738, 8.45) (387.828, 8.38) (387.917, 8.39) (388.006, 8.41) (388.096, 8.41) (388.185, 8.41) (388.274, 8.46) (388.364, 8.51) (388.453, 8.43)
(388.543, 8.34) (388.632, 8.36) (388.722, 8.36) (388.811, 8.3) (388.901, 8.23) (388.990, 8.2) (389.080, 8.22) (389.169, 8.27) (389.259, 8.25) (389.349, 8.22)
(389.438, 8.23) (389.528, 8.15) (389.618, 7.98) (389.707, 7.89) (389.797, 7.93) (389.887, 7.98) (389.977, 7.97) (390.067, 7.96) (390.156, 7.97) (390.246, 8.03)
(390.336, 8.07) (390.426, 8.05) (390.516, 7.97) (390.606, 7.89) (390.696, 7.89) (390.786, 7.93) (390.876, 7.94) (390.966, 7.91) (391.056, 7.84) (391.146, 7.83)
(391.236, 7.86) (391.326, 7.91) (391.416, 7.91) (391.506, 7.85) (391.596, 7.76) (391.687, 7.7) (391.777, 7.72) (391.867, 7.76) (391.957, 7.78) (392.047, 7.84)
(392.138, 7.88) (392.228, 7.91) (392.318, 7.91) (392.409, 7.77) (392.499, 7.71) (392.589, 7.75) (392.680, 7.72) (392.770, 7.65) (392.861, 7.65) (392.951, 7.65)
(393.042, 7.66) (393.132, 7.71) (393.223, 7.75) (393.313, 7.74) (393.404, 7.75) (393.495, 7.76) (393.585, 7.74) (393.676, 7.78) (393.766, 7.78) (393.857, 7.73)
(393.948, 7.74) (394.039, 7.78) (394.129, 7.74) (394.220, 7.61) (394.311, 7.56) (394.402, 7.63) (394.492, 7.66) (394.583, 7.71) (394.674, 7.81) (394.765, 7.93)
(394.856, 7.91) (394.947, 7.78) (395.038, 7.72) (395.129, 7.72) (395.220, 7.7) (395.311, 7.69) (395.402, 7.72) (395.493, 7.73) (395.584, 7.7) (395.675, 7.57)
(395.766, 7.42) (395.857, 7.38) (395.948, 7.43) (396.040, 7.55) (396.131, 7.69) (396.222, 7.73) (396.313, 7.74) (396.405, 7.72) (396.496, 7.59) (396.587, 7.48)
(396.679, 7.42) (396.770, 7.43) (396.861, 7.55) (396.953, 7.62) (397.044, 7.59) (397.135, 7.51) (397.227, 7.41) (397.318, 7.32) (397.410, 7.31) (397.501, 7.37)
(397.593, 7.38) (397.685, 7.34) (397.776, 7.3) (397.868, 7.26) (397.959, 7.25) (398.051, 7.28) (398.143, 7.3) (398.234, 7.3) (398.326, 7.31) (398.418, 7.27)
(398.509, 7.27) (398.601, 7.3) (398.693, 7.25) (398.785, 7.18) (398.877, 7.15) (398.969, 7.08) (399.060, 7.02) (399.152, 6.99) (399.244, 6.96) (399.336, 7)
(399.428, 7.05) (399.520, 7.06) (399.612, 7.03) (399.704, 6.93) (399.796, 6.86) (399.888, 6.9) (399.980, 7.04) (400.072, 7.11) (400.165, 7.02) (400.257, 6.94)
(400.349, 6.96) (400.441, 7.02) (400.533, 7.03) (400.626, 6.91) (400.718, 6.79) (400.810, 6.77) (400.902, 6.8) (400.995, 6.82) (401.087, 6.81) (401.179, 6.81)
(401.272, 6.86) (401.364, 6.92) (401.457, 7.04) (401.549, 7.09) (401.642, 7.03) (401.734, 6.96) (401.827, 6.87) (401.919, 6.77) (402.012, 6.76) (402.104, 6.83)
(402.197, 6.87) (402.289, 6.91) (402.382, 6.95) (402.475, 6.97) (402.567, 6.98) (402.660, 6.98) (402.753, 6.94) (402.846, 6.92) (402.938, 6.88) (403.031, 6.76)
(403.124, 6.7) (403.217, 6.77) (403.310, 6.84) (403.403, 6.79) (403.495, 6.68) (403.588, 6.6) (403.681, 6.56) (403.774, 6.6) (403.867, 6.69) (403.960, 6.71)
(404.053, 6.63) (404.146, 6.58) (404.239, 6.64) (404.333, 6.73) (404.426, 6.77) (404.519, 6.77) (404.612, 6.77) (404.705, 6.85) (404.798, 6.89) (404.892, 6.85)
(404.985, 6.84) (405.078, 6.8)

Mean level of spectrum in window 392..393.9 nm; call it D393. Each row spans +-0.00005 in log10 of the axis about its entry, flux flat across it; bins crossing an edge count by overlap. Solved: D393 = 7.75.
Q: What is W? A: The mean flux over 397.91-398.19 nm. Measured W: 7.29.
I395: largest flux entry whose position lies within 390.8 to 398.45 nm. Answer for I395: 7.94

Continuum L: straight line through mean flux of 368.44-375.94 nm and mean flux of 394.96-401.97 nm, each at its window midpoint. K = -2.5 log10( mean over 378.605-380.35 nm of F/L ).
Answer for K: 0.03 mag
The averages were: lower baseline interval 9.39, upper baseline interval 7.24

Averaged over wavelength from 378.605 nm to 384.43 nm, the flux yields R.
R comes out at 8.46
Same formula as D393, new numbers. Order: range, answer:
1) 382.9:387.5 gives 8.69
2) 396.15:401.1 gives 7.21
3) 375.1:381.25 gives 8.64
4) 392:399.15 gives 7.57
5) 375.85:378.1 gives 8.73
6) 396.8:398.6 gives 7.37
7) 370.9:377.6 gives 9.21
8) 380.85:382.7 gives 8.42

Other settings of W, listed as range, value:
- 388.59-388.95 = 8.31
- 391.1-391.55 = 7.88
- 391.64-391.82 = 7.68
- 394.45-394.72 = 7.72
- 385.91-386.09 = 8.86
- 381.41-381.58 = 8.55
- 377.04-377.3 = 8.87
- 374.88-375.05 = 9.07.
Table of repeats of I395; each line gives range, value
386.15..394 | 9.13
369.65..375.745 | 10.3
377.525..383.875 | 8.86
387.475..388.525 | 8.76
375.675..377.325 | 9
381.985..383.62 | 8.53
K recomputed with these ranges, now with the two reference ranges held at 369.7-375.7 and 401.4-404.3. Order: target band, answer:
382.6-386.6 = -0.03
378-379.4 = 0.04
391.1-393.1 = -0.01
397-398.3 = -0.01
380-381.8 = 0.03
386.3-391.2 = -0.04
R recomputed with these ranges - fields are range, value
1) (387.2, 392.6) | 8.12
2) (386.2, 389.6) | 8.55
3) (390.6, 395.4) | 7.77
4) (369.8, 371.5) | 9.42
